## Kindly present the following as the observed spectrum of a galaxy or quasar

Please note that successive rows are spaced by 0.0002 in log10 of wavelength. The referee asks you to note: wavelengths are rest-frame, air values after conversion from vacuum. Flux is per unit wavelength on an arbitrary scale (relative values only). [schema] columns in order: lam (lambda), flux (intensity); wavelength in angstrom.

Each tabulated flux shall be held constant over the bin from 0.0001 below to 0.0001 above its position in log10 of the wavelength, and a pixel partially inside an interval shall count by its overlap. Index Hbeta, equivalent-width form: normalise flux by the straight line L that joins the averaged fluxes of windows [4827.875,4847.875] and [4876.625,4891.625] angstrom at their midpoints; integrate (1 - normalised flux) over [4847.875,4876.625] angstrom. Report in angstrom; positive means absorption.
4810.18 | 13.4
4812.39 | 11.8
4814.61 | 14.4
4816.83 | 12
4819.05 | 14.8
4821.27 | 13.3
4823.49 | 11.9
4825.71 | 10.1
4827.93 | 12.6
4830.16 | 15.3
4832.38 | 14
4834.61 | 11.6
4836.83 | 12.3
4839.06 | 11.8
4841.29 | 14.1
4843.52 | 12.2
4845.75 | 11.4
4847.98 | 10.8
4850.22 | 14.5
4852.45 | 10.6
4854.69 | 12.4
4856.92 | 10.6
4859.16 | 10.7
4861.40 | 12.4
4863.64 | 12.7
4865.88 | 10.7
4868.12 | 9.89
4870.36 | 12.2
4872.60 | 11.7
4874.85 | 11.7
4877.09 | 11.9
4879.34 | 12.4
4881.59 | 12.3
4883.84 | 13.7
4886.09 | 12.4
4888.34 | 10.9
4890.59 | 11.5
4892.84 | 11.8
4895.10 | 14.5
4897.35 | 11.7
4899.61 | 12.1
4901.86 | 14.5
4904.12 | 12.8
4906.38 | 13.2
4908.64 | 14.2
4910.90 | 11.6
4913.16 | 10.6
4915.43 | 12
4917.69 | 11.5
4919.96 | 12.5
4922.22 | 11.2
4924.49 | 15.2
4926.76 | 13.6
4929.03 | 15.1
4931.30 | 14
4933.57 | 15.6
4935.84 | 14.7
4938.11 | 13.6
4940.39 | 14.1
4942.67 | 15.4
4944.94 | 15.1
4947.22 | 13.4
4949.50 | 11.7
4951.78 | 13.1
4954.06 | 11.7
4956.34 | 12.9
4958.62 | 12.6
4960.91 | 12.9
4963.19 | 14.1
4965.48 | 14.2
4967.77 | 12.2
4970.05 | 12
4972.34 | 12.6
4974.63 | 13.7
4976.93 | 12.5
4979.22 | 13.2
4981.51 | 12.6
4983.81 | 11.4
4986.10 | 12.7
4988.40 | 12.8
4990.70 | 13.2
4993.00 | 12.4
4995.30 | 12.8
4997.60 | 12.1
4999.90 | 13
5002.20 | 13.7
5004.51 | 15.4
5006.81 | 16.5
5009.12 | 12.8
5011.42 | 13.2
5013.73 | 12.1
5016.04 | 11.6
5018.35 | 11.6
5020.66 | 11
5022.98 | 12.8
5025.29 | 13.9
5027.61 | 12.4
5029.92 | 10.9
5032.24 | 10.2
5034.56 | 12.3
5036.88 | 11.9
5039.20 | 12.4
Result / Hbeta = 1.8 angstrom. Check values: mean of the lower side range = 12.7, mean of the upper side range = 12.2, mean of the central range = 11.6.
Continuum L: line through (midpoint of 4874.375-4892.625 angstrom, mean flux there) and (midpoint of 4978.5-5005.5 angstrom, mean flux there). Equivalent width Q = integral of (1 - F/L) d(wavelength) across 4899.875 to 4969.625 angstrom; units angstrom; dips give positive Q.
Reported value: -4.43 angstrom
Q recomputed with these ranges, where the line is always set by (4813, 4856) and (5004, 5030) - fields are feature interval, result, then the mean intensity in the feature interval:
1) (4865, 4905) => 1.68 angstrom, 12.2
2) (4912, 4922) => 0.88 angstrom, 11.6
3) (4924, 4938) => -2.03 angstrom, 14.6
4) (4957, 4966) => -0.41 angstrom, 13.4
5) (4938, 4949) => -1.26 angstrom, 14.2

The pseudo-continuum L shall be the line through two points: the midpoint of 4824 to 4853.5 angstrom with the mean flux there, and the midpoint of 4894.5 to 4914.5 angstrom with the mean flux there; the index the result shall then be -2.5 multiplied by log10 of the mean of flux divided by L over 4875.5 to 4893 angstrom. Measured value 0.05 mag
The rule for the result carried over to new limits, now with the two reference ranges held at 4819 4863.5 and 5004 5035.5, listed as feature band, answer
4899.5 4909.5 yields -0.089 mag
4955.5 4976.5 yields -0.044 mag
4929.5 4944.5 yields -0.174 mag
